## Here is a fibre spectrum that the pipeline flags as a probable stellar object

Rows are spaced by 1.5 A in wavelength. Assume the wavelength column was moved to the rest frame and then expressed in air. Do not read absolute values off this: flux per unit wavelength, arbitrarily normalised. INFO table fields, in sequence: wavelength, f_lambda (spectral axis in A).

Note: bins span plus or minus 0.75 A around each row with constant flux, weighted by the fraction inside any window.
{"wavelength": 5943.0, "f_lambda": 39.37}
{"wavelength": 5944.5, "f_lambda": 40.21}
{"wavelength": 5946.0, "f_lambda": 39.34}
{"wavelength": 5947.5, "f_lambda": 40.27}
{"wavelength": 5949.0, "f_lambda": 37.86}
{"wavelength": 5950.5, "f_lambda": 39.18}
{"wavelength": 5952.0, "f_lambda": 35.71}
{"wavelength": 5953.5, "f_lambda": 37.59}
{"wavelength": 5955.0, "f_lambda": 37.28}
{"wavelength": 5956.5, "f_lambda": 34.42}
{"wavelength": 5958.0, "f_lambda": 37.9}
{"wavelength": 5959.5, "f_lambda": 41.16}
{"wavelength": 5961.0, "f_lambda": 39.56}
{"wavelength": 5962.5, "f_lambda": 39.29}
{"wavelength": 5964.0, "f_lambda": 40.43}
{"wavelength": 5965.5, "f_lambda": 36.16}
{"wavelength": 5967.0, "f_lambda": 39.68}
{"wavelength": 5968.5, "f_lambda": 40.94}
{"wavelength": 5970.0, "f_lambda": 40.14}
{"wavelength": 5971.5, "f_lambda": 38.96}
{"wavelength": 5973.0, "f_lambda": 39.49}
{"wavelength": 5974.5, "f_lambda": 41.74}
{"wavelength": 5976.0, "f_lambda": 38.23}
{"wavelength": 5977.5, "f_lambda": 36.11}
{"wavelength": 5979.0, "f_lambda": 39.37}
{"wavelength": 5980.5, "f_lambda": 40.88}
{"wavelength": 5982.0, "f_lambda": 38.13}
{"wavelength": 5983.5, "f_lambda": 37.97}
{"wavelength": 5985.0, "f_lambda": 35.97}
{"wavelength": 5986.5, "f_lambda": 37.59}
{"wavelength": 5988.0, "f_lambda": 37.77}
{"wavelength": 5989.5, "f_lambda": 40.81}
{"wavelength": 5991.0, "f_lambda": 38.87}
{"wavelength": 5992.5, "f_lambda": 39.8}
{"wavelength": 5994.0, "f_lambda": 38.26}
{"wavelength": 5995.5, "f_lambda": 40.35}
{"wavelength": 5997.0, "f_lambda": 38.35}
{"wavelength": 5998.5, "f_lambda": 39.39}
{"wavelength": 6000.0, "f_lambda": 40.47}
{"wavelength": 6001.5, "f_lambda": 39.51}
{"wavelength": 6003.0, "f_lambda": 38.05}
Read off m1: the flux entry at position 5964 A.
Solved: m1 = 40.43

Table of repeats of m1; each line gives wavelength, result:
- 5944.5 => 40.21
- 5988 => 37.77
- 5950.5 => 39.18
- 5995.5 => 40.35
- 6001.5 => 39.51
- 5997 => 38.35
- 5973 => 39.49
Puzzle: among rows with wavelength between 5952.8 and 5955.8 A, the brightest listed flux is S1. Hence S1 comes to 37.59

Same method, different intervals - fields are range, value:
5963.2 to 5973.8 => 40.94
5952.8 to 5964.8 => 41.16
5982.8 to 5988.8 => 37.97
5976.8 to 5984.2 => 40.88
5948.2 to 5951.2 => 39.18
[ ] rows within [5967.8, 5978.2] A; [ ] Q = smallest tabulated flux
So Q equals 36.11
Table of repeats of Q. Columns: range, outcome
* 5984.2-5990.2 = 35.97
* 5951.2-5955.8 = 35.71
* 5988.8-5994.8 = 38.26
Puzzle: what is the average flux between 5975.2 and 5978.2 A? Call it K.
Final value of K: 37.3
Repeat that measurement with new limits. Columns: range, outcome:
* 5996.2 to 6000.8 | 39.4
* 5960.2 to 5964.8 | 39.7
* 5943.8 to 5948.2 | 39.9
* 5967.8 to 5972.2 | 40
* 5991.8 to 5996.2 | 39.5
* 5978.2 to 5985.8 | 38.4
